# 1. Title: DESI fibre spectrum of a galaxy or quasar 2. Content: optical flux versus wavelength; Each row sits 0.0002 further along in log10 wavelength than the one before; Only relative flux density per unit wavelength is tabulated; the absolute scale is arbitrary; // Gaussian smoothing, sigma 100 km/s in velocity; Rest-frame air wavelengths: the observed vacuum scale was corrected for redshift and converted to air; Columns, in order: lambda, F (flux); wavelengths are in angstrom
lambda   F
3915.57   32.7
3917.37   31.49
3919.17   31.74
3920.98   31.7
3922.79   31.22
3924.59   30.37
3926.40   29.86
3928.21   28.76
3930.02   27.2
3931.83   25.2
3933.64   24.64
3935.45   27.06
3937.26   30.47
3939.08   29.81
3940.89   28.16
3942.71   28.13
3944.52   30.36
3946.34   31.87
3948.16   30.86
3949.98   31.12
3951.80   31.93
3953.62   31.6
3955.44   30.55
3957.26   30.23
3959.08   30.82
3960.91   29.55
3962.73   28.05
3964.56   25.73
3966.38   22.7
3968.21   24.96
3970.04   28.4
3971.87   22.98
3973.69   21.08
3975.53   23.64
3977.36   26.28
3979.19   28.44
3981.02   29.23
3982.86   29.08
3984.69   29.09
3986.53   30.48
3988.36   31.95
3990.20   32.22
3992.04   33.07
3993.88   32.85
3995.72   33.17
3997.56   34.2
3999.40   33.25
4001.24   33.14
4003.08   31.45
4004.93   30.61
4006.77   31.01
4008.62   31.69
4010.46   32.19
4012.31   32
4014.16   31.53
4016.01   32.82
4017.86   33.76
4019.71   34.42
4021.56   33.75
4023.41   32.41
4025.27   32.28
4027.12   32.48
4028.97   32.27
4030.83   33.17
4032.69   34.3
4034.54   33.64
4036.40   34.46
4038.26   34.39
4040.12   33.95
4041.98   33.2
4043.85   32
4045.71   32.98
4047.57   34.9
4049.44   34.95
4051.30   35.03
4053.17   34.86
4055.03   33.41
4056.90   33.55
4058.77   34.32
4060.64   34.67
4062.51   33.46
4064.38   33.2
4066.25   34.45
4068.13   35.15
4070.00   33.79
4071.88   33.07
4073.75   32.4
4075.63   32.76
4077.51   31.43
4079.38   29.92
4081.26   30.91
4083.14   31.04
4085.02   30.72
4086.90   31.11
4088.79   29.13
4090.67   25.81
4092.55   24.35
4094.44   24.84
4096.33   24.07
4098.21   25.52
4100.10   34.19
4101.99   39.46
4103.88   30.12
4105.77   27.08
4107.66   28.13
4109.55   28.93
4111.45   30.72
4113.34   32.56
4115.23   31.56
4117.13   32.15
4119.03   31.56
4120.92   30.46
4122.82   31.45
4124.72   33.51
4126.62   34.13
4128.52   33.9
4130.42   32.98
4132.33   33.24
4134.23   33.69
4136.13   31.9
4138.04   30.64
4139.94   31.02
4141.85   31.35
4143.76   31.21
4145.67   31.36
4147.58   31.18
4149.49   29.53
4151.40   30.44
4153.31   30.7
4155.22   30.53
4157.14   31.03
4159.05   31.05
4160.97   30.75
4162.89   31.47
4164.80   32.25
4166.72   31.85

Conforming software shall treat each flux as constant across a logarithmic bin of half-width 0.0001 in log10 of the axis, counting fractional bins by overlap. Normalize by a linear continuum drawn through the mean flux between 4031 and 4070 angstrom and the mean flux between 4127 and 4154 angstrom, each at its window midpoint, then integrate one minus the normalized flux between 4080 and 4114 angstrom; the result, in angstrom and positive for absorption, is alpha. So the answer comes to 3.6 angstrom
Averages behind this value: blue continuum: 34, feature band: 29.3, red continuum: 31.7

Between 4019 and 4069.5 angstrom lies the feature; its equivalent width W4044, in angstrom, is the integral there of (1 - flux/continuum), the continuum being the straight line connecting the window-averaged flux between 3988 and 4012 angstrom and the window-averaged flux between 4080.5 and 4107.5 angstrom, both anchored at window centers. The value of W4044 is -4.8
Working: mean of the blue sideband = 32.4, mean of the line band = 33.8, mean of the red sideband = 29.1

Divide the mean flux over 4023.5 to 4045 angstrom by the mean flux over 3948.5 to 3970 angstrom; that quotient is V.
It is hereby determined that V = 1.15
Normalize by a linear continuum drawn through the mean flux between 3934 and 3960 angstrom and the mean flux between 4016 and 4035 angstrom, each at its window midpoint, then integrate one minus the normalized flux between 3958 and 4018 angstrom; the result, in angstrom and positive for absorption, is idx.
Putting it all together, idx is 3.9 angstrom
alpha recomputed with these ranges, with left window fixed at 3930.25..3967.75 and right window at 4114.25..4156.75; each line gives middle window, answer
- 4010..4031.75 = -2.0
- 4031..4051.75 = -2.5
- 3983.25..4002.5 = -1.8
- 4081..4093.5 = 0.8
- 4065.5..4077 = -1.0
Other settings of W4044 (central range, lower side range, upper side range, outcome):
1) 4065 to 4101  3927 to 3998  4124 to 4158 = 0.6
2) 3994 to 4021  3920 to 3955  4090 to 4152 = -2.3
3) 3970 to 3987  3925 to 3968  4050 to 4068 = 2.1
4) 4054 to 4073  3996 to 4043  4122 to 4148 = -0.7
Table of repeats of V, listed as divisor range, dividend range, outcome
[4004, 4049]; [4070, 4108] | 0.91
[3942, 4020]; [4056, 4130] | 1.04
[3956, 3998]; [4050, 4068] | 1.20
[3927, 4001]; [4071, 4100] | 1.01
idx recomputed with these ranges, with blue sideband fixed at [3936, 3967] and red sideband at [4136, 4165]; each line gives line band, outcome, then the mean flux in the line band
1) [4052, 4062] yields -1.3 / 34.2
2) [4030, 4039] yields -1.1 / 34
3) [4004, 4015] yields -0.6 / 31.5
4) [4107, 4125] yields -0.2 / 31.1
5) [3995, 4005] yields -1.0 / 32.8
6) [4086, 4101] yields 1.6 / 27.3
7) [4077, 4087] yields -0.1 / 30.8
